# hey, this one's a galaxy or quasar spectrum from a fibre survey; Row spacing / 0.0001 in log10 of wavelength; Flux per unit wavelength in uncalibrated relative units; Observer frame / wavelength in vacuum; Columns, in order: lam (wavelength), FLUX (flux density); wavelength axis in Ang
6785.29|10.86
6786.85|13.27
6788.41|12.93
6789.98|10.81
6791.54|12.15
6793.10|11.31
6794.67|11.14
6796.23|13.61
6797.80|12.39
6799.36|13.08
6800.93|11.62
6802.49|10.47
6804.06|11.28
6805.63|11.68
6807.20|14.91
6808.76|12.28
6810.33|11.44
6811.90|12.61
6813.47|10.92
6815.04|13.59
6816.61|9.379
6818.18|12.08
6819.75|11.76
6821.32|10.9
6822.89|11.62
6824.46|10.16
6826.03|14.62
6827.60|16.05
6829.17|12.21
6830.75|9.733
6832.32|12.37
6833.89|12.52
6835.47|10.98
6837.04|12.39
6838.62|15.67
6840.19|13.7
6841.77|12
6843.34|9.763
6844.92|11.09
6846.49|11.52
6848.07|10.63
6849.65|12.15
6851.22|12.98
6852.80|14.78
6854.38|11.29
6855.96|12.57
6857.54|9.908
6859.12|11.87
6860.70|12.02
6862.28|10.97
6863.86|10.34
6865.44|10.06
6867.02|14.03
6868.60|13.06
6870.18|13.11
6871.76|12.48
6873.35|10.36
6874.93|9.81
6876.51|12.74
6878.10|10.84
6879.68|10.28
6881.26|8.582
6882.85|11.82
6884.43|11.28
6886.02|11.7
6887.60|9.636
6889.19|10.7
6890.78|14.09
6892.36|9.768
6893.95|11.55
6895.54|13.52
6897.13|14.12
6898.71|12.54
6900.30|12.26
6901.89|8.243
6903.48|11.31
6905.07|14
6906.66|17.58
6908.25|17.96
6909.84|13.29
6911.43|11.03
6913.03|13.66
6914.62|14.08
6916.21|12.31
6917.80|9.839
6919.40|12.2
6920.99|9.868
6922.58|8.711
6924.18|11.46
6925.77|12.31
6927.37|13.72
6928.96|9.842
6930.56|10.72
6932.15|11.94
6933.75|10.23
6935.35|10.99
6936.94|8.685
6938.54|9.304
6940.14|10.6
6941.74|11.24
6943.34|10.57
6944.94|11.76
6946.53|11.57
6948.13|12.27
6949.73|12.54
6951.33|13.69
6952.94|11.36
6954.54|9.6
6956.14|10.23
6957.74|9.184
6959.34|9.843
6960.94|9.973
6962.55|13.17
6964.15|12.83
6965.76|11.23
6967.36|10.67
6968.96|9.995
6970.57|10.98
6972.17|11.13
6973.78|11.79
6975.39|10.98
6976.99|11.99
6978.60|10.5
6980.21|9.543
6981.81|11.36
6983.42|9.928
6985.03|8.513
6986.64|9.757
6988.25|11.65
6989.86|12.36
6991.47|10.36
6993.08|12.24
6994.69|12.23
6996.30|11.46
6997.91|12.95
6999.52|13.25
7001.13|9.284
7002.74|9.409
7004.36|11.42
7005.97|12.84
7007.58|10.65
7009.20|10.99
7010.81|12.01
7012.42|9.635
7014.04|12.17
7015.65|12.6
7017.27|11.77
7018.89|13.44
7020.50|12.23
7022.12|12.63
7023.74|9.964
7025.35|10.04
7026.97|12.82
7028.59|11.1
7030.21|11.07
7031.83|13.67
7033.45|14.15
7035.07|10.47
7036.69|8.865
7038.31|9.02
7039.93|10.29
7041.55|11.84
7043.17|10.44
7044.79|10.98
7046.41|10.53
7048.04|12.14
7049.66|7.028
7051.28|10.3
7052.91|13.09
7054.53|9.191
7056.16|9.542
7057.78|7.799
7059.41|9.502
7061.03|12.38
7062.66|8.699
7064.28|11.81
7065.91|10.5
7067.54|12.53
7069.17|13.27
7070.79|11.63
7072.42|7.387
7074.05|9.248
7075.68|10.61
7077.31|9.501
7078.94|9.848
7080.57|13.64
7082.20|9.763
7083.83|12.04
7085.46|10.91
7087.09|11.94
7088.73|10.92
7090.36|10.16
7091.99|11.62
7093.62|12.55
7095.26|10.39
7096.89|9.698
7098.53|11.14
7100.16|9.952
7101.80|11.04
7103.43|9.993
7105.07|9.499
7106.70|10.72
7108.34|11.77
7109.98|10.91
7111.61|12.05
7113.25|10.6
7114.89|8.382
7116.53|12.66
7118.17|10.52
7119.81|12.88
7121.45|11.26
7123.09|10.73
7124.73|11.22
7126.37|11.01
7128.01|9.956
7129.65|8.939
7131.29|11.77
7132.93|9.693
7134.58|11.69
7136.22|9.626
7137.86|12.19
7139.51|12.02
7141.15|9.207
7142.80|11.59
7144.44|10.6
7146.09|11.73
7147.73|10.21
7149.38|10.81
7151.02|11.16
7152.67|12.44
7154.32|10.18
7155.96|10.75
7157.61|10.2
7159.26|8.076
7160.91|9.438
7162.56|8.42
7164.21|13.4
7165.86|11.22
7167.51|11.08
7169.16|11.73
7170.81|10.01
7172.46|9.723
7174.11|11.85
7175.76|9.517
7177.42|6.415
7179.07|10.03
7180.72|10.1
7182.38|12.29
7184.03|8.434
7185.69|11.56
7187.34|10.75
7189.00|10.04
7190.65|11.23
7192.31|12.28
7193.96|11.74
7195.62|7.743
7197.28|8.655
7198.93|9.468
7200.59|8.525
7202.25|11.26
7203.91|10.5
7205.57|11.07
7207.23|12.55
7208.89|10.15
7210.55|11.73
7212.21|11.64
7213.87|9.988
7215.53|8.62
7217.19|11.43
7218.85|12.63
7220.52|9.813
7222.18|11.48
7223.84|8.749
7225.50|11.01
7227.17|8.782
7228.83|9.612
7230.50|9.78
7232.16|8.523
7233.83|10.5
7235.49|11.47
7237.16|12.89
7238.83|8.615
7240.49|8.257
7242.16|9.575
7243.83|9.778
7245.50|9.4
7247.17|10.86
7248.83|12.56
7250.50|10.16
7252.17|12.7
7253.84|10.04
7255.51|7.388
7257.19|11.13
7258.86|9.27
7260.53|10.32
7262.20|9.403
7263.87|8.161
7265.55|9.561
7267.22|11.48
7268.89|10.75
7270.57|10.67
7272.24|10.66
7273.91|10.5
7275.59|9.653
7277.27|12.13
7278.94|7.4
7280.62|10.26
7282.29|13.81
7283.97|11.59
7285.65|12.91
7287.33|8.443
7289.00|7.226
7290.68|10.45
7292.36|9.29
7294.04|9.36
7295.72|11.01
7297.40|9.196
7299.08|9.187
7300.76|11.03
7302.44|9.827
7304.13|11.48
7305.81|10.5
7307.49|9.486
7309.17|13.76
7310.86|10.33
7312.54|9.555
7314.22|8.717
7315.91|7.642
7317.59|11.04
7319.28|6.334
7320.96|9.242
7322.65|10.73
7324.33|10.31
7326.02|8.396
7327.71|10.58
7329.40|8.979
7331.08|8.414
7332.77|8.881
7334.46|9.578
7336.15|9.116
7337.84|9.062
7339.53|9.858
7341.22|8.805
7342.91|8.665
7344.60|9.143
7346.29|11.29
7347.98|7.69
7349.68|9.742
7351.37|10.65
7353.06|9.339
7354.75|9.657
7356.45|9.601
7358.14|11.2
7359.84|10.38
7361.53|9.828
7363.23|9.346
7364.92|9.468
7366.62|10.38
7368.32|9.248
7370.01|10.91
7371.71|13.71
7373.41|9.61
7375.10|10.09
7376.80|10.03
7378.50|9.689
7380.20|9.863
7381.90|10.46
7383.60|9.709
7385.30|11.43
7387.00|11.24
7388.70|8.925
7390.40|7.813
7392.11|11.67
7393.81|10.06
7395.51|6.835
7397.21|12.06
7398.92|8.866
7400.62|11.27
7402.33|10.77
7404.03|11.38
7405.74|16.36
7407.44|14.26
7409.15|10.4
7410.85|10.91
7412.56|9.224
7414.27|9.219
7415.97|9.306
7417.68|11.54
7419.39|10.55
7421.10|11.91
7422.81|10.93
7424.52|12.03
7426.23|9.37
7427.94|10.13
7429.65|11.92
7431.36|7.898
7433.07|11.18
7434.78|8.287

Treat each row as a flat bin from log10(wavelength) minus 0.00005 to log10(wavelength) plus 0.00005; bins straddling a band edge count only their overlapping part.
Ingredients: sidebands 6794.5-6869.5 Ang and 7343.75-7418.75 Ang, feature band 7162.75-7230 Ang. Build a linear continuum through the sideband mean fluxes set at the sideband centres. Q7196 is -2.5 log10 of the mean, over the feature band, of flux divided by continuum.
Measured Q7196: 0.05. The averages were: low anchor 12.1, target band 10.4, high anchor 10.3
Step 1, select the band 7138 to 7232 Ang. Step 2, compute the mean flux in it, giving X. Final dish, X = 10.5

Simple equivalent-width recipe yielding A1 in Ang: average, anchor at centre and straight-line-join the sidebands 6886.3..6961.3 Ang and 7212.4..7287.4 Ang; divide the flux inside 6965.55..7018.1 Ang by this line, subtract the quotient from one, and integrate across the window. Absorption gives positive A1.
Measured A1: 1.0 Ang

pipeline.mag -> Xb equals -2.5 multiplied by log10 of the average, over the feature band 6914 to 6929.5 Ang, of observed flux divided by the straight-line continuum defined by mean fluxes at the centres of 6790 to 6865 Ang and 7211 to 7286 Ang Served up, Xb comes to 0.02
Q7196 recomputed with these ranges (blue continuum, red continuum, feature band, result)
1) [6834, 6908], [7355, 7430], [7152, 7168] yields 0.066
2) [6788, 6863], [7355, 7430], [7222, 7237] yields 0.093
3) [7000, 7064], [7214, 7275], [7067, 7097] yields -0.018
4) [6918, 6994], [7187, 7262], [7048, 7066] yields 0.068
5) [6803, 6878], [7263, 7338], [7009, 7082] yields 0.014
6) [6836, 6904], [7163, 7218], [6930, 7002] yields 0.030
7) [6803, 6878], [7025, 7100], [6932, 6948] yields 0.073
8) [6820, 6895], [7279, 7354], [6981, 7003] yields 0.008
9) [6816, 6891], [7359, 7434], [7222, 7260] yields 0.080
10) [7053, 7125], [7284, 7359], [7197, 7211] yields -0.025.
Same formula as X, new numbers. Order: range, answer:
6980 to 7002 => 11.1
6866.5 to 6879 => 12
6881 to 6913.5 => 12.4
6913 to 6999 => 11.1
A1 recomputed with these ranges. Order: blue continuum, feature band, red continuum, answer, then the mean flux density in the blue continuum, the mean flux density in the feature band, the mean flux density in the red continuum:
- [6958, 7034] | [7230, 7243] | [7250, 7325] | 0.45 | 11.3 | 9.96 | 10.1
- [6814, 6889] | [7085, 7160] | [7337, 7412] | 1.17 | 11.8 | 10.8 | 10.3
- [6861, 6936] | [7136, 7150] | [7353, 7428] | 0.26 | 11.8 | 10.9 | 10.5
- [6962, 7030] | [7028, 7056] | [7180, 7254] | 0.84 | 11.3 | 10.8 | 10.4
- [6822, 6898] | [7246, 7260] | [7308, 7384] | -0.44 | 11.9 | 10.5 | 9.76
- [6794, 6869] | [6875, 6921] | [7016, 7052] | -1.39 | 12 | 12.1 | 11.1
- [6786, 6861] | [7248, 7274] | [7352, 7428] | 1.32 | 12.1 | 10.3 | 10.5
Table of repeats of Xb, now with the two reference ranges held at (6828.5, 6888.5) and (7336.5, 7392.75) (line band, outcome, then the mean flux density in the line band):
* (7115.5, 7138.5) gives -0.02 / 11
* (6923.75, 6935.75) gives 0.00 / 11.4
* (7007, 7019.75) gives -0.05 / 11.7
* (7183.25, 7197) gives 0.01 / 10.4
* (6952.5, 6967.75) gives 0.05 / 10.8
